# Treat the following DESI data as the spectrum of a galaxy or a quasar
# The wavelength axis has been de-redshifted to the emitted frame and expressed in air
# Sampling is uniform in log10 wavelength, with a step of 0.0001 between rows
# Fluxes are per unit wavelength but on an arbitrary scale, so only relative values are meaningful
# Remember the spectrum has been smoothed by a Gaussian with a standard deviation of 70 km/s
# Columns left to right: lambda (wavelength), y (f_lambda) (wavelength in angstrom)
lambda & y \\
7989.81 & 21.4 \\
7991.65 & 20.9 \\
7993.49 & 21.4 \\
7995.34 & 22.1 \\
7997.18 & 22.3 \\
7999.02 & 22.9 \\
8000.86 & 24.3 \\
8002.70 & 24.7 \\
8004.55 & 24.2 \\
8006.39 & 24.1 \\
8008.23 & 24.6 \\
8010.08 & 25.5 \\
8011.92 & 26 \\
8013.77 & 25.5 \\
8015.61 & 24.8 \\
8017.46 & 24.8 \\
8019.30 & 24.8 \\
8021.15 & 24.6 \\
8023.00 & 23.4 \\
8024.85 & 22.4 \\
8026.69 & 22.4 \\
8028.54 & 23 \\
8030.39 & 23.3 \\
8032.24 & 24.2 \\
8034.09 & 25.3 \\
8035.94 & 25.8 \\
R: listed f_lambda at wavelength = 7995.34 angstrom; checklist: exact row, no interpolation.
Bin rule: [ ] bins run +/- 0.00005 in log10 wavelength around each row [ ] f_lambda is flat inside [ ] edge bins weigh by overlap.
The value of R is 22.1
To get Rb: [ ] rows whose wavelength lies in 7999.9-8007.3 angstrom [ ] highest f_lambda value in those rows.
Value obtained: 24.7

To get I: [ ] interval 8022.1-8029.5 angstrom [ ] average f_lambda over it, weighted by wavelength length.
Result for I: 22.8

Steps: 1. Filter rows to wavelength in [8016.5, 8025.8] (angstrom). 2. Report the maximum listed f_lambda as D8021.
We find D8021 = 24.8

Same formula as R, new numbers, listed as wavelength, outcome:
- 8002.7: 24.7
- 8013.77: 25.5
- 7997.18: 22.3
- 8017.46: 24.8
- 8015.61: 24.8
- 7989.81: 21.4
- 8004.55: 24.2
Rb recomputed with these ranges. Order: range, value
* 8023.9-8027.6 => 22.4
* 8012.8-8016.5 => 25.5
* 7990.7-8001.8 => 24.3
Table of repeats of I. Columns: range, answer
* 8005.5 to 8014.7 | 25.2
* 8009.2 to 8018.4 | 25.3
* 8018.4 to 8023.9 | 24.2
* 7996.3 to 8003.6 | 23.6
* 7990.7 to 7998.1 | 21.7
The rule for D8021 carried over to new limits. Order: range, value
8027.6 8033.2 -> 24.2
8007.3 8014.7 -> 26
